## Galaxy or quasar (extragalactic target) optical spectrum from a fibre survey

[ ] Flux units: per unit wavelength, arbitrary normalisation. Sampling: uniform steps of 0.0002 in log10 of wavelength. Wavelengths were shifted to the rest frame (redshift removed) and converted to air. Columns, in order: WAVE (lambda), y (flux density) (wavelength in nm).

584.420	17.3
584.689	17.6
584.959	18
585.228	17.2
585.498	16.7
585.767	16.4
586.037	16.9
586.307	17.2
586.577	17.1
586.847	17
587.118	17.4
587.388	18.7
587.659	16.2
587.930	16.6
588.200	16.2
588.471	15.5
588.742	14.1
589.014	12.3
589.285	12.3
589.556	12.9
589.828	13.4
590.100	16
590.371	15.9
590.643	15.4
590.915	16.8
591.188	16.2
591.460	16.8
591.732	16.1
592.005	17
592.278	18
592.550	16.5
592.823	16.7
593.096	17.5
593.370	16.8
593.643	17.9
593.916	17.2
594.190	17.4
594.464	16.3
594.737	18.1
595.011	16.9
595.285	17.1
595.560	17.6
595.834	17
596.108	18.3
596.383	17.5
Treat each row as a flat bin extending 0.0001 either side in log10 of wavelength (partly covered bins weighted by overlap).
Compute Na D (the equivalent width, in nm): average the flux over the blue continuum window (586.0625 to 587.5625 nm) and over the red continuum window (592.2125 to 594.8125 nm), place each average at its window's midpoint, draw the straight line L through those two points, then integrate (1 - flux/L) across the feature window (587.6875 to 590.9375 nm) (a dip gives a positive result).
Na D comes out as 0.48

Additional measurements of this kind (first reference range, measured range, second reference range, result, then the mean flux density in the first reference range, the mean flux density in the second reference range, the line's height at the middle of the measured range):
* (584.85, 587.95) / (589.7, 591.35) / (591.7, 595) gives 0.144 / 17.1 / 17.1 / 17.1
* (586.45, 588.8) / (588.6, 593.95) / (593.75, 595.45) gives 0.365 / 16.6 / 17.2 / 16.9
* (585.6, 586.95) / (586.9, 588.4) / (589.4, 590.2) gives -0.112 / 16.9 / 14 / 15.8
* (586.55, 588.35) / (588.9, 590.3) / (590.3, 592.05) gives 0.259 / 17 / 16.3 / 16.6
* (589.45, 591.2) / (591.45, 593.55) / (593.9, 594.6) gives -0.106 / 15.2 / 16.9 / 16.1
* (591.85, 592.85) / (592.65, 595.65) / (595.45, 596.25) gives 0.026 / 17.1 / 17.6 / 17.4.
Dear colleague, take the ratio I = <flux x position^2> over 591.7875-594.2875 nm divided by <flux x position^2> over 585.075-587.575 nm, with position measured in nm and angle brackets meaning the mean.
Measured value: 1.0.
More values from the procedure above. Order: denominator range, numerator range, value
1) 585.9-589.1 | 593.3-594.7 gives 1.08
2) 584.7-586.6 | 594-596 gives 1.04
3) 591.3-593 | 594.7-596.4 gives 1.05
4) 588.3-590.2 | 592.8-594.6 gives 1.26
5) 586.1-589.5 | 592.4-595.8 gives 1.11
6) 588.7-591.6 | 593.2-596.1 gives 1.19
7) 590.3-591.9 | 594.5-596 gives 1.08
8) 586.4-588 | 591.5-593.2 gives 1.00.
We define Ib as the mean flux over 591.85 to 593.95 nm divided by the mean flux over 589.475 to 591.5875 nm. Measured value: 1.1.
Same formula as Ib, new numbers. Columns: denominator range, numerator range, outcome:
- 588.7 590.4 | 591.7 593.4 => 1.24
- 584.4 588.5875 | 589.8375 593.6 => 0.97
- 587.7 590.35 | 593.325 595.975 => 1.19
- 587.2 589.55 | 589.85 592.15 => 1.06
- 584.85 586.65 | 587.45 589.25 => 0.89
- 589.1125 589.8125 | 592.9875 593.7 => 1.36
